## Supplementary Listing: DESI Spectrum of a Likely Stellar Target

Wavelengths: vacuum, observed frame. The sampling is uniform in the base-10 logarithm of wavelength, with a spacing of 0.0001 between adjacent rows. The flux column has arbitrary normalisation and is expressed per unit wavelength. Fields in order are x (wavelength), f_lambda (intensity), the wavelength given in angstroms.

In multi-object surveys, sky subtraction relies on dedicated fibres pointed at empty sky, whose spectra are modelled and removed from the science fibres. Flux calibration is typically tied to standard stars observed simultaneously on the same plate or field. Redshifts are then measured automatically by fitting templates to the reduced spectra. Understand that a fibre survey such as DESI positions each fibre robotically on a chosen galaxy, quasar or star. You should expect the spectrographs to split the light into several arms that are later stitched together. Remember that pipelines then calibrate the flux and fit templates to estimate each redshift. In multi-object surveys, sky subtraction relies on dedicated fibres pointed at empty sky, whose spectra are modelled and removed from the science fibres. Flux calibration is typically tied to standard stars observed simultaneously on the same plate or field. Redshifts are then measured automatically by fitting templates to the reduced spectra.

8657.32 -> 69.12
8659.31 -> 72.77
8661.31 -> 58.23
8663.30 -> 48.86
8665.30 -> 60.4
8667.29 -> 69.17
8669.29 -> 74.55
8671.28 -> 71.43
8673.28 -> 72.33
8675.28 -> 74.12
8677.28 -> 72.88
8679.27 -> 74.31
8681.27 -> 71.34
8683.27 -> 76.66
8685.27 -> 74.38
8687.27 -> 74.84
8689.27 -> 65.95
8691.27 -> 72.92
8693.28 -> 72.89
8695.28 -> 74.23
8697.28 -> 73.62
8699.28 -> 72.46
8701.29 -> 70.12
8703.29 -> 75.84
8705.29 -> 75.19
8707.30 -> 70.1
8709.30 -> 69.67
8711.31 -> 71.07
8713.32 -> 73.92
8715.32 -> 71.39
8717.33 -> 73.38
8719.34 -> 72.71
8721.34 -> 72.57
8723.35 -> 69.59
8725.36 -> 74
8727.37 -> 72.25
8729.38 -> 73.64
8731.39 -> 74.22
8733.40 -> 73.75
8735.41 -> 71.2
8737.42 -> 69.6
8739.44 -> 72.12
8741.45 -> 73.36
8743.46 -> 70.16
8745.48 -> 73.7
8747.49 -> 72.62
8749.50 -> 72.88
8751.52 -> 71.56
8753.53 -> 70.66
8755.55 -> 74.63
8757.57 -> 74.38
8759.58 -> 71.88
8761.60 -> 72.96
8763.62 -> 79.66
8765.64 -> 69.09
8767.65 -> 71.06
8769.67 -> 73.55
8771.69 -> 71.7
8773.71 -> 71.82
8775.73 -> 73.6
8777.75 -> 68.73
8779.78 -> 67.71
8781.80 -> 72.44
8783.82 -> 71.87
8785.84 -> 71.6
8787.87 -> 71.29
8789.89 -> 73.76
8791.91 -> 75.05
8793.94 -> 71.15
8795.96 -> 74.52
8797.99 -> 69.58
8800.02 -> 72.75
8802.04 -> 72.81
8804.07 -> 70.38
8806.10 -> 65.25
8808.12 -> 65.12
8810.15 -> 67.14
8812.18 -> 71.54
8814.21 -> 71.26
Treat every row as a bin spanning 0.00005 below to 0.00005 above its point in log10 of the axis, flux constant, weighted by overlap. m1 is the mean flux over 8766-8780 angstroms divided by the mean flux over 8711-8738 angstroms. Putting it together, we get 0.98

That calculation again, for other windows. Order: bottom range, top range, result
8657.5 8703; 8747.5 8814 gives 1.02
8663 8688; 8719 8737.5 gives 1.02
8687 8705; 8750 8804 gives 1.00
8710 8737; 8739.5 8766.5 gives 1.01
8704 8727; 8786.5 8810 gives 0.98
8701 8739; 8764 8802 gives 0.99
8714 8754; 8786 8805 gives 1.00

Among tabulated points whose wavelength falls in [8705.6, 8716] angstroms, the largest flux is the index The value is 73.92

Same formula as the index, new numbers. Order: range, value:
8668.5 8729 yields 76.66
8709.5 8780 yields 79.66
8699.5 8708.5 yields 75.84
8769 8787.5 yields 73.6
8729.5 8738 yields 74.22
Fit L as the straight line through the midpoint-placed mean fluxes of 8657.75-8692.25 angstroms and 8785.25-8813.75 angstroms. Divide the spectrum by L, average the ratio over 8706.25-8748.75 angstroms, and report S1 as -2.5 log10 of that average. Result -0.030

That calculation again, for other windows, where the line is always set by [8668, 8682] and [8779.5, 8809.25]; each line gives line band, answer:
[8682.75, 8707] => -0.01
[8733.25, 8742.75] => 0.00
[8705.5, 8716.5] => 0.01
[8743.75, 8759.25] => -0.01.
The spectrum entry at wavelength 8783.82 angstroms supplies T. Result 71.87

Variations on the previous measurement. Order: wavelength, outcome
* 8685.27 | 74.38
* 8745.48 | 73.7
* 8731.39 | 74.22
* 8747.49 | 72.62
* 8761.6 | 72.96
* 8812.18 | 71.54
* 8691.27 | 72.92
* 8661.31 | 58.23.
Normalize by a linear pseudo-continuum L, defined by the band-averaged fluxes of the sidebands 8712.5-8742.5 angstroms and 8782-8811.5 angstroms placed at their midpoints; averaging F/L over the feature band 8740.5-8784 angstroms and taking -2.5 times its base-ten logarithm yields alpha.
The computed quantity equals -0.01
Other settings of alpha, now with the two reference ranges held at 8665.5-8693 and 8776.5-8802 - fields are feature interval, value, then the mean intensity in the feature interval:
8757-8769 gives -0.02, 73.2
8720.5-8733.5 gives -0.01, 72.8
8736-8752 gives 0.00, 72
